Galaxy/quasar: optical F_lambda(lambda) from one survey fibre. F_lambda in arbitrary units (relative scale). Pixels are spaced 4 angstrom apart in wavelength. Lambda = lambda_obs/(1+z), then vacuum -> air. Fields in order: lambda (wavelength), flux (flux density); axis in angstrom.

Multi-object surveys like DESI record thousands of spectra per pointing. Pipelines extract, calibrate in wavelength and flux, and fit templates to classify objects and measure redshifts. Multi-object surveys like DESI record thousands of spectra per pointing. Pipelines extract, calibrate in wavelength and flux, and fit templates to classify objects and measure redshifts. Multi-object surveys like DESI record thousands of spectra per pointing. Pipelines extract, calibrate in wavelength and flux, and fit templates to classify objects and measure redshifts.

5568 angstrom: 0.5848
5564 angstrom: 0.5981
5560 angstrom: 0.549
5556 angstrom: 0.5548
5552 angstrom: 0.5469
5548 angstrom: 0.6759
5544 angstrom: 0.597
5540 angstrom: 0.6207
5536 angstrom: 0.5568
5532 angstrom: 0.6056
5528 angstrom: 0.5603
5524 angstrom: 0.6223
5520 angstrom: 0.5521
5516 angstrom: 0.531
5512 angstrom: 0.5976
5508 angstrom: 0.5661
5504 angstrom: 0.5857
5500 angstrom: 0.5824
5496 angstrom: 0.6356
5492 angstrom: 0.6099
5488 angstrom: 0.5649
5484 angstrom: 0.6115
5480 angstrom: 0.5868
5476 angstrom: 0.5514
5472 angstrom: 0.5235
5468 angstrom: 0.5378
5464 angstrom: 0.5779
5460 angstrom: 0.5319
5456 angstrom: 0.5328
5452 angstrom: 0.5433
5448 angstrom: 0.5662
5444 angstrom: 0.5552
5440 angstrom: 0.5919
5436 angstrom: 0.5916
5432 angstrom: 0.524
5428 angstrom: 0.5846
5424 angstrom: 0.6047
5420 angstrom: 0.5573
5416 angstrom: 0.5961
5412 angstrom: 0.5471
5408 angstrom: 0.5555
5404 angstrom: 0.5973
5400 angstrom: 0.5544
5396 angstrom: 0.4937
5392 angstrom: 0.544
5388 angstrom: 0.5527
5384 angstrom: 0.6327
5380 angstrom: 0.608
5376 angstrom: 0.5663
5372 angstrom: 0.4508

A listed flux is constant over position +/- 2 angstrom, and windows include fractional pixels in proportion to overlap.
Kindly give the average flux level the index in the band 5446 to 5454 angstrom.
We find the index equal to 0.555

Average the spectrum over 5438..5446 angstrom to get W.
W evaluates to 0.574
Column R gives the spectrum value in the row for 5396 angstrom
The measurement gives 0.4937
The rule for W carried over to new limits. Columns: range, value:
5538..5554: 0.61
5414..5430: 0.586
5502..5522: 0.567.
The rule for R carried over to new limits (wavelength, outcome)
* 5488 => 0.5649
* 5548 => 0.6759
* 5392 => 0.544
